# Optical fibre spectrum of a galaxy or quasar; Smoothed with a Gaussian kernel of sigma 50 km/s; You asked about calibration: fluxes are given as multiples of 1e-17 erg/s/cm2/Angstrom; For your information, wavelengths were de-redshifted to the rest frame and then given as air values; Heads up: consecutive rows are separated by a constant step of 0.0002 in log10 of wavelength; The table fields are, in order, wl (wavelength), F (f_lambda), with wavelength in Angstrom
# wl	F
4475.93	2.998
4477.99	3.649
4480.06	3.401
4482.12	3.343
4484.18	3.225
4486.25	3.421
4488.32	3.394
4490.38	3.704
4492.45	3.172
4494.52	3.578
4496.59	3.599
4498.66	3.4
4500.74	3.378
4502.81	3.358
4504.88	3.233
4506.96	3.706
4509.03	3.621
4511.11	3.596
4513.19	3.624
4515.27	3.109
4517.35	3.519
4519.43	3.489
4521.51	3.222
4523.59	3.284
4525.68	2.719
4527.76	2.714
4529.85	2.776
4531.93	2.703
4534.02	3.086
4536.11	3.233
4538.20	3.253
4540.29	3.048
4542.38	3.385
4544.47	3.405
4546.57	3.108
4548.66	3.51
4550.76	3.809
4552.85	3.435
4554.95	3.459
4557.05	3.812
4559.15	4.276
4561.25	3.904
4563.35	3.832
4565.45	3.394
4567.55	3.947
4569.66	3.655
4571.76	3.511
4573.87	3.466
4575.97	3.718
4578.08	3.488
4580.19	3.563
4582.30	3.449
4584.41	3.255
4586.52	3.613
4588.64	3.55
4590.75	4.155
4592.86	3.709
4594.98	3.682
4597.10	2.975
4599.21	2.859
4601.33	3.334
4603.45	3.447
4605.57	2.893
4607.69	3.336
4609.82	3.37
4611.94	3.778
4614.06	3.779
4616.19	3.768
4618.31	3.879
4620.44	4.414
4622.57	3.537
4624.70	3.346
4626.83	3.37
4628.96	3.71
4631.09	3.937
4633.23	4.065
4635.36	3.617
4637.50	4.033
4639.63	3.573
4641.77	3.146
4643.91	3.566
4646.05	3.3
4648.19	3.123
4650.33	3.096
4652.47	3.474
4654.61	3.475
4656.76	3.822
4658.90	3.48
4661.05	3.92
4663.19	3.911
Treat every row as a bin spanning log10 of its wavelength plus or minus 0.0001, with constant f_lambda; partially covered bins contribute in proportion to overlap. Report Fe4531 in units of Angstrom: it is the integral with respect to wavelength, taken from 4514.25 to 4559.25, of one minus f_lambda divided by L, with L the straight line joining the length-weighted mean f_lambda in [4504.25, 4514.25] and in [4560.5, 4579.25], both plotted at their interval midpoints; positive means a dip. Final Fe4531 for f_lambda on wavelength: 4.2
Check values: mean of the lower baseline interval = 3.57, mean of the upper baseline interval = 3.65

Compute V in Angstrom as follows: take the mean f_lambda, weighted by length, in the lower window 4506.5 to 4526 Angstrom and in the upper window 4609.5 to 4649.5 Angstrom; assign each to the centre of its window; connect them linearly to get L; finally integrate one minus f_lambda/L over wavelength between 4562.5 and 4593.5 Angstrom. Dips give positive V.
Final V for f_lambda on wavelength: -0.7 Angstrom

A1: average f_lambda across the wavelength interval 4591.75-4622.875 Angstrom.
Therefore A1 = 3.52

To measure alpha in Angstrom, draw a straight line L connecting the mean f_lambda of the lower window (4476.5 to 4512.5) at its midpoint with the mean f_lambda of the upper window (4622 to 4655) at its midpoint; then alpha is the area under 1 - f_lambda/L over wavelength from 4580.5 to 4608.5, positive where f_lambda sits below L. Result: 0.7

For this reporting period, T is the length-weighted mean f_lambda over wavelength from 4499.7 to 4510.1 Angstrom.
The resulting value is 3.46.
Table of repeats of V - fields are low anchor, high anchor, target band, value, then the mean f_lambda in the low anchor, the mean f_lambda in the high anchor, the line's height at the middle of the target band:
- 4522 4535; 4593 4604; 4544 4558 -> -2.25 Angstrom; 2.89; 3.29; 3.02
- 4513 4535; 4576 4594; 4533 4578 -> -2.36 Angstrom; 3.09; 3.6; 3.36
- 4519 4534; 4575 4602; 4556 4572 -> -2.54 Angstrom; 2.97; 3.49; 3.29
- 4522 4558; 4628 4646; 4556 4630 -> -2.70 Angstrom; 3.22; 3.68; 3.47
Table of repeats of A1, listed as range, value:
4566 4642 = 3.59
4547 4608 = 3.55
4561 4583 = 3.62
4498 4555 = 3.29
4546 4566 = 3.67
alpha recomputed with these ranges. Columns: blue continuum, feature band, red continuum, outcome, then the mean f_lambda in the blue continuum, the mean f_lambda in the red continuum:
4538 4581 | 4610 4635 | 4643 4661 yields -1.97 Angstrom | 3.58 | 3.44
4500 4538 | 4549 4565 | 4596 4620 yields -2.12 Angstrom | 3.24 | 3.43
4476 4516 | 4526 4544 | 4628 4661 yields 2.33 Angstrom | 3.44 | 3.57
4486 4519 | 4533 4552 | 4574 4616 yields 0.84 Angstrom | 3.46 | 3.48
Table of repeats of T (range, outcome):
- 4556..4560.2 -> 4.04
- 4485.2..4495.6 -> 3.45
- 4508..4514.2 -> 3.61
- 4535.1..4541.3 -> 3.18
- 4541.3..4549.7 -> 3.35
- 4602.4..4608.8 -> 3.22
